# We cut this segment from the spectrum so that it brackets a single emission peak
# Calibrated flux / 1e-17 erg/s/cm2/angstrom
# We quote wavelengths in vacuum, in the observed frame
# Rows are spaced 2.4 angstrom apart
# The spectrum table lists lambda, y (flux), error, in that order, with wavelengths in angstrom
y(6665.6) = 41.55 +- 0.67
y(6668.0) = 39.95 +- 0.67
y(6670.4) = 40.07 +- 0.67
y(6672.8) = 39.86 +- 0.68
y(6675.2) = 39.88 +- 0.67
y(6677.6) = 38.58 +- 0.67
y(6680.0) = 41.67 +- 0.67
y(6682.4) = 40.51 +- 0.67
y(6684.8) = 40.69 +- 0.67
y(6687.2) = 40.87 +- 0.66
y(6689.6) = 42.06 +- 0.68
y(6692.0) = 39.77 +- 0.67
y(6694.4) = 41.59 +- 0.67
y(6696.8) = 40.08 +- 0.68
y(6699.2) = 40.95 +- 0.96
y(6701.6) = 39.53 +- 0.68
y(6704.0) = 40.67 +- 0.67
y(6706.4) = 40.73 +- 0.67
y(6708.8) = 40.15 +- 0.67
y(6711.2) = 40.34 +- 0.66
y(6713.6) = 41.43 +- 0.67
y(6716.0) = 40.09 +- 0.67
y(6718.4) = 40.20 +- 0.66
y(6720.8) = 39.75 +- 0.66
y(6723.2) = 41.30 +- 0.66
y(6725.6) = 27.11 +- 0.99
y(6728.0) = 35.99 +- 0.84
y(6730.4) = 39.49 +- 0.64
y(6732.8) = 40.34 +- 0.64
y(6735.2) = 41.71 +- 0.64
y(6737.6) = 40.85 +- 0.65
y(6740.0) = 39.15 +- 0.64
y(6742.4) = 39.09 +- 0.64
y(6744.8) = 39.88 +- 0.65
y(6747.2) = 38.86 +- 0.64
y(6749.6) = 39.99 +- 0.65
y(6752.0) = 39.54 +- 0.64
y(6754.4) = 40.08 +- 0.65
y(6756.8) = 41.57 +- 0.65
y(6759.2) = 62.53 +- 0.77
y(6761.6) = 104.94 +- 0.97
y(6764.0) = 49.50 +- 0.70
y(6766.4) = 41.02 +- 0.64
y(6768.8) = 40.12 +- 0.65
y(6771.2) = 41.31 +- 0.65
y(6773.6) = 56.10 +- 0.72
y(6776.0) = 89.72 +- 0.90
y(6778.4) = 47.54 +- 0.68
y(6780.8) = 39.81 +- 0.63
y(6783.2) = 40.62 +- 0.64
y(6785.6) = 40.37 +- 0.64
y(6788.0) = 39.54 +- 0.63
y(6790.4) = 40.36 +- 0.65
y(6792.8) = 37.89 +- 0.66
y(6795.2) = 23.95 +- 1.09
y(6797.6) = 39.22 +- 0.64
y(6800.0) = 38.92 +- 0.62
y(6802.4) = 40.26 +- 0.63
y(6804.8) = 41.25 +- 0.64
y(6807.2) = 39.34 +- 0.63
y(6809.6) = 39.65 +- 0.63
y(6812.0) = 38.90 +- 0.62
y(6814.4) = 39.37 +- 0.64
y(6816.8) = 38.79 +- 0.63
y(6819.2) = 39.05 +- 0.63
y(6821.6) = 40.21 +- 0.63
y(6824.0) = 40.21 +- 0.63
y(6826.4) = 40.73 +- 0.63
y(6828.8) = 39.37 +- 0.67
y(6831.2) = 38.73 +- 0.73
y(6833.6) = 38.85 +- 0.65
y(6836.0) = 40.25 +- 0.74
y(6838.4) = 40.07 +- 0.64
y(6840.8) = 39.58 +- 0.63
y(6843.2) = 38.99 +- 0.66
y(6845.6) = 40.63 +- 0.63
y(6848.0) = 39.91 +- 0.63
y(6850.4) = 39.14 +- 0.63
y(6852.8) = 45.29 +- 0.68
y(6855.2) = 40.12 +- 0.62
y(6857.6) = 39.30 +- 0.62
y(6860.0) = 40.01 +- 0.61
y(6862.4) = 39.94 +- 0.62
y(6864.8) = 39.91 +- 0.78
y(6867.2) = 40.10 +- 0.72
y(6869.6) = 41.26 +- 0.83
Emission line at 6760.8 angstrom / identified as [S II]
